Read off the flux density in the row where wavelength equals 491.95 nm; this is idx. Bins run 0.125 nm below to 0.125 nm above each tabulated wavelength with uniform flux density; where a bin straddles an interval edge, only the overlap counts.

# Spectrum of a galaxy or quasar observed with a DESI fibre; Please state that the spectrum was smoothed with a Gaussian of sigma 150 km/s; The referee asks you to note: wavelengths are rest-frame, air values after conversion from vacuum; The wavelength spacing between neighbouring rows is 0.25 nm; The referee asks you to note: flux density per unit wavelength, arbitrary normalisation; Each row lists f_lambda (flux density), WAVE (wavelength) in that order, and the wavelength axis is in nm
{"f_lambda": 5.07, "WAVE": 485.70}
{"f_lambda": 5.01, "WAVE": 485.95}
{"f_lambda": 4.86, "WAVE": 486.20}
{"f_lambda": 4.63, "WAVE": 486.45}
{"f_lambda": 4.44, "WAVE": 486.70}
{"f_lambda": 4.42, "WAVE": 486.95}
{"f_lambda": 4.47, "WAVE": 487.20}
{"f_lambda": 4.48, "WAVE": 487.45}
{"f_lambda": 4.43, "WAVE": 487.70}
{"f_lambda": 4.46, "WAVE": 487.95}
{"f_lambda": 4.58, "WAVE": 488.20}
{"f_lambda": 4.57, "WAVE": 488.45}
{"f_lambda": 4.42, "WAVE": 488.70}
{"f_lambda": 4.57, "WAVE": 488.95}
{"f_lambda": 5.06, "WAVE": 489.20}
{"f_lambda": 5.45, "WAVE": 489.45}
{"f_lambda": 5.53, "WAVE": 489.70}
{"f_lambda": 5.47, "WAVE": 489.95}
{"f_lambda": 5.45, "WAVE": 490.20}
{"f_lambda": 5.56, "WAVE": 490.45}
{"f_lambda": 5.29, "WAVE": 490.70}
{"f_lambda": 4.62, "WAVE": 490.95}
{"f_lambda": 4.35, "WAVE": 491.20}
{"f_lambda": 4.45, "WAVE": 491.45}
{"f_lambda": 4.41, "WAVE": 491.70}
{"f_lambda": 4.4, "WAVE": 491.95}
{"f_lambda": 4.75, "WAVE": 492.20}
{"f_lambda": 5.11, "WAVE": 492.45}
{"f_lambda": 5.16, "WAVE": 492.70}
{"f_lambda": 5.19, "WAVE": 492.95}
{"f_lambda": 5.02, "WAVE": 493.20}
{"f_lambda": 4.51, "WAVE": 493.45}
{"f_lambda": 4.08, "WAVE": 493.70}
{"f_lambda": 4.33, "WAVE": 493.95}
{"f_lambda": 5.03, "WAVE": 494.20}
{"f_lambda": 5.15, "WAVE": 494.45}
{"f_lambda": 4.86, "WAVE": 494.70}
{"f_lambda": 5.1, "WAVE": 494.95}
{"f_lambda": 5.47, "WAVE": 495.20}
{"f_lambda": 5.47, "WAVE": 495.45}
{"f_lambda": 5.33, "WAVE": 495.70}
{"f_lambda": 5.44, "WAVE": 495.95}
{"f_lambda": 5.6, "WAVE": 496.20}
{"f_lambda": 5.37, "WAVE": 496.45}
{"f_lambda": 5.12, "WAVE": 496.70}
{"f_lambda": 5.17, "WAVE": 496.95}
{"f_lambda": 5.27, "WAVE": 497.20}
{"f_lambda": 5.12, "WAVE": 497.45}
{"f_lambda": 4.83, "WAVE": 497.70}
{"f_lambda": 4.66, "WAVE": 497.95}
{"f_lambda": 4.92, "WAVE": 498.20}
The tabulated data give 4.4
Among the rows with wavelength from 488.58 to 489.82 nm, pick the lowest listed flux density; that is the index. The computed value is 4.42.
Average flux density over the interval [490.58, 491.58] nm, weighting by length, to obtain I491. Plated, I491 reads 4.67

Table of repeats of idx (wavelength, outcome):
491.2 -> 4.35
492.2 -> 4.75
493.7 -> 4.08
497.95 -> 4.66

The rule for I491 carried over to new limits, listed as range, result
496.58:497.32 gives 5.19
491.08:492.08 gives 4.4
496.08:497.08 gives 5.31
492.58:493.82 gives 4.79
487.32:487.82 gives 4.46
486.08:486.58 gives 4.74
